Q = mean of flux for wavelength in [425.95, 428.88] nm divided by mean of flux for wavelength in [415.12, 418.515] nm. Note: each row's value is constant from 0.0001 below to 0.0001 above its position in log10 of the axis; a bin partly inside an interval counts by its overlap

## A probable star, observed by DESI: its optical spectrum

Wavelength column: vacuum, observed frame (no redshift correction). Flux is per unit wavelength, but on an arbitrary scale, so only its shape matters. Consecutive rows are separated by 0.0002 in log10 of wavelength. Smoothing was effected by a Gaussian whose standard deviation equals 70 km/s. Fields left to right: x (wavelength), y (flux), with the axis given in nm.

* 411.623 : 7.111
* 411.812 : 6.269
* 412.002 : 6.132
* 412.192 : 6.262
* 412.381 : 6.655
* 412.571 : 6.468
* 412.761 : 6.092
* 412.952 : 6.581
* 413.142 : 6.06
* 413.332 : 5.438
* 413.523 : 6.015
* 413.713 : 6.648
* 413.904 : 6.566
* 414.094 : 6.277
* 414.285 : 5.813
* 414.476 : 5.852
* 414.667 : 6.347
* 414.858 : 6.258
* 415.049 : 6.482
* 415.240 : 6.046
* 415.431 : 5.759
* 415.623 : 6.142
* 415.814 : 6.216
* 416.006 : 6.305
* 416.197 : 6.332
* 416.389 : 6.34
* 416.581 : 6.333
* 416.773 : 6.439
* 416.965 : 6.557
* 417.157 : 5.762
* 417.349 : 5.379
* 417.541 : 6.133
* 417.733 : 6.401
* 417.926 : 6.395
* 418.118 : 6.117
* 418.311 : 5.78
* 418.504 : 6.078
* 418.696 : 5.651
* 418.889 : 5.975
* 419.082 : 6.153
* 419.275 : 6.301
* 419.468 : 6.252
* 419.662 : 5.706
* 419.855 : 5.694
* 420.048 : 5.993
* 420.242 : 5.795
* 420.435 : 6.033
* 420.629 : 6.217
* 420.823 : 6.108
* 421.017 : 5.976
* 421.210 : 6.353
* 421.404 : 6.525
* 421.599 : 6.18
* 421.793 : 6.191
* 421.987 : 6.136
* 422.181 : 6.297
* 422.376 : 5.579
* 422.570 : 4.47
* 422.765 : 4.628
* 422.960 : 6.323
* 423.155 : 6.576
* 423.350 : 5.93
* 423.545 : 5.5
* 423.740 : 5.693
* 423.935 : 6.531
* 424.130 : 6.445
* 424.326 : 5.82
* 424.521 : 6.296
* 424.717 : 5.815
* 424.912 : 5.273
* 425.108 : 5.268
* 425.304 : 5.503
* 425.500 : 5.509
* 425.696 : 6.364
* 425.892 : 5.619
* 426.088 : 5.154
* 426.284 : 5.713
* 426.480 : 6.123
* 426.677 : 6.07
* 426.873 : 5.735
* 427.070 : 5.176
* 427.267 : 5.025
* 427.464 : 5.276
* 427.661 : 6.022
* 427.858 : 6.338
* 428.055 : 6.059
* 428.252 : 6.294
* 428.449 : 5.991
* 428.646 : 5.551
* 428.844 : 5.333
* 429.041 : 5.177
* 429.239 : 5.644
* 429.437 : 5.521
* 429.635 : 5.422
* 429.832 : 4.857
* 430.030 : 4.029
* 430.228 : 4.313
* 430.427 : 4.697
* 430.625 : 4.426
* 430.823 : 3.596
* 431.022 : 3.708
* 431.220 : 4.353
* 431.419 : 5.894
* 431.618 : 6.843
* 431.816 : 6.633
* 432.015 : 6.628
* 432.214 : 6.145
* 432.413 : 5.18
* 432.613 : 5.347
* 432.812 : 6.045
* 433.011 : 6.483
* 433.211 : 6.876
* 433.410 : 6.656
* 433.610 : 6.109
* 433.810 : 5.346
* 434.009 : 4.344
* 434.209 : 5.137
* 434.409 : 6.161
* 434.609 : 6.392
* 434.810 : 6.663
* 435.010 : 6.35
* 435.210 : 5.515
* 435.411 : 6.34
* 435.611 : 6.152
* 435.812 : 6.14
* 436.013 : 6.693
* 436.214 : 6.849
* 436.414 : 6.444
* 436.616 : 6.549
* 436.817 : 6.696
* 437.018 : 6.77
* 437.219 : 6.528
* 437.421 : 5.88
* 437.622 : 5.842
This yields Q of 0.9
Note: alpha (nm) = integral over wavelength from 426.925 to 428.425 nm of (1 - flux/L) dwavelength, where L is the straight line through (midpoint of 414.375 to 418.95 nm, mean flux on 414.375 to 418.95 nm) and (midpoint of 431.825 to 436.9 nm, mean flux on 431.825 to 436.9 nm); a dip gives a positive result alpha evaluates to 0.09 nm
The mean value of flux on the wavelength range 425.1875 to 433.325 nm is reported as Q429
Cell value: 5.53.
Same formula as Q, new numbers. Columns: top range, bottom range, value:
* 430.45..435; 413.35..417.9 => 0.92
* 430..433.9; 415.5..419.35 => 0.90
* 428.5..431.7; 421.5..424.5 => 0.84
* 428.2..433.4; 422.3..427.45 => 0.96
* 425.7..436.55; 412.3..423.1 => 0.94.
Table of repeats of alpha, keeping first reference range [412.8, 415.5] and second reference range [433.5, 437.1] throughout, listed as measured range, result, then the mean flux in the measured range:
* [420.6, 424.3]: 0.106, 5.97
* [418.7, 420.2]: 0.042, 5.98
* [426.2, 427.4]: 0.102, 5.63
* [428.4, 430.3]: 0.301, 5.18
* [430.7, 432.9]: 0.241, 5.47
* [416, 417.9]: -0.014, 6.2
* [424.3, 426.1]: 0.138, 5.68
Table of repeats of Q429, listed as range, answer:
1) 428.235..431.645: 5.02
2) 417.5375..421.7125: 6.08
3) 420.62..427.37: 5.83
